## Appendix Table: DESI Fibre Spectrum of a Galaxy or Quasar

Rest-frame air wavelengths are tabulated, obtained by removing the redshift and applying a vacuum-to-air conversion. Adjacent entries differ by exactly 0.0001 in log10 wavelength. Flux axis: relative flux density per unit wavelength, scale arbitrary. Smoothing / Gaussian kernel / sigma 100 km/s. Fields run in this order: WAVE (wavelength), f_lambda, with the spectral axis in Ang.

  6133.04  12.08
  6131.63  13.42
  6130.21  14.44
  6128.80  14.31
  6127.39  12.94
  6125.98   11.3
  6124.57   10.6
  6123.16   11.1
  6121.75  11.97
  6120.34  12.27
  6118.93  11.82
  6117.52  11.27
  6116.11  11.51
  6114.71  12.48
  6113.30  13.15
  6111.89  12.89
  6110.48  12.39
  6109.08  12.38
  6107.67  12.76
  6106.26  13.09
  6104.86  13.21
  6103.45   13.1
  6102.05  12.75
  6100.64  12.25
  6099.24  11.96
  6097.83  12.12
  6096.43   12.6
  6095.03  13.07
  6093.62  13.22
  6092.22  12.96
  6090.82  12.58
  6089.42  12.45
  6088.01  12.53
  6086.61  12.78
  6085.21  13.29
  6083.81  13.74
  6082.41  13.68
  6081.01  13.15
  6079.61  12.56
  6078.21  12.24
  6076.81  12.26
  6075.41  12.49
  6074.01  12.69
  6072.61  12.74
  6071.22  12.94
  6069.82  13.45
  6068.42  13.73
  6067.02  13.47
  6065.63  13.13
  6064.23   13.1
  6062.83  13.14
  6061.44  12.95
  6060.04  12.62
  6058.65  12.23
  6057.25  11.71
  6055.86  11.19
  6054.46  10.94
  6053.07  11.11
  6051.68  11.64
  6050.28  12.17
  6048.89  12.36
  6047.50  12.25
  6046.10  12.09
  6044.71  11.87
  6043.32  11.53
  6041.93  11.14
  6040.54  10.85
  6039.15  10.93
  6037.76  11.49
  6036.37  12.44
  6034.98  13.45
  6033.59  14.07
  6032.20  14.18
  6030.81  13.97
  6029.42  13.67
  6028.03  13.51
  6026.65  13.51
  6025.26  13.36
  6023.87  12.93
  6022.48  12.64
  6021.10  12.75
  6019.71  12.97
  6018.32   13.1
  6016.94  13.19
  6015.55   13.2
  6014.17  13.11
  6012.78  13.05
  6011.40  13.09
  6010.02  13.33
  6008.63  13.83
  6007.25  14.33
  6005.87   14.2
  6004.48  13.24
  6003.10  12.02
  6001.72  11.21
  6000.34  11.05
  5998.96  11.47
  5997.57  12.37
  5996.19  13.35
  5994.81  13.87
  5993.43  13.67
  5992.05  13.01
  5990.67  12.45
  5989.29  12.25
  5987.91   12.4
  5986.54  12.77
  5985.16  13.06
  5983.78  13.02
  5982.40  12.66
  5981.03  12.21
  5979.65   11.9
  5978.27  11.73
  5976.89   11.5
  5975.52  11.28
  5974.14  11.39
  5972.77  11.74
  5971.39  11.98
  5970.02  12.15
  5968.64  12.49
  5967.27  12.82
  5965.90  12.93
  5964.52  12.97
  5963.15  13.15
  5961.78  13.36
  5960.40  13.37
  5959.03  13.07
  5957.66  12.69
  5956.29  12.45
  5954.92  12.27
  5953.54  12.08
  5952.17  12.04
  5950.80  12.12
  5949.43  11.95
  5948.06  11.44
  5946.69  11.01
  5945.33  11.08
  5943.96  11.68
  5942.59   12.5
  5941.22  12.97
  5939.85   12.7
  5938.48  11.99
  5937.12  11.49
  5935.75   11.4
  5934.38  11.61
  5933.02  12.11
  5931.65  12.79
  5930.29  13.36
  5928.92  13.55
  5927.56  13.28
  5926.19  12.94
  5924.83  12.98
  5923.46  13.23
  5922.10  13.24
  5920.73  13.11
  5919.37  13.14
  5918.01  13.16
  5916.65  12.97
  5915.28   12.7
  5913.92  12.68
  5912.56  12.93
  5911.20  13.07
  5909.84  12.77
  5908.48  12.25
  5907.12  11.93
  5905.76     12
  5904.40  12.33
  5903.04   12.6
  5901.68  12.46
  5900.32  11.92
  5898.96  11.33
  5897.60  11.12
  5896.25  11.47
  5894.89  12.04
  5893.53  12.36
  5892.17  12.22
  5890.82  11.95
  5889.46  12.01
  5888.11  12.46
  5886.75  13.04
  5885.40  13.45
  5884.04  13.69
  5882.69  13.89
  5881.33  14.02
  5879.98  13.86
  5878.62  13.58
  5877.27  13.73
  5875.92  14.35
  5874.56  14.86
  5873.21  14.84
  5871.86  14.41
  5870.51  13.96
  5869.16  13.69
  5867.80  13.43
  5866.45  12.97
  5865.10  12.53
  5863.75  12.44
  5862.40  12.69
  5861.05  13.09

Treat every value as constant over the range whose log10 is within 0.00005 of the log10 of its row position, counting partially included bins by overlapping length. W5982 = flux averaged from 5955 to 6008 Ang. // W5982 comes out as 12.6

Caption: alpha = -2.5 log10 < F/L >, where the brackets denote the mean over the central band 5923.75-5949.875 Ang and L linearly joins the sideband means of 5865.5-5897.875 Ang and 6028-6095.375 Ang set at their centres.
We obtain 0.07 mag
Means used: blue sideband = 13.2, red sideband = 12.6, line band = 12.3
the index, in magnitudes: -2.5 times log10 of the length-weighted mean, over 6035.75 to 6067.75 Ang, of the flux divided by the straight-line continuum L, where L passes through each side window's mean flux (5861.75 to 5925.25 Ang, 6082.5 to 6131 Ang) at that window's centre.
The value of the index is 0.06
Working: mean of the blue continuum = 12.9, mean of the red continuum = 12.6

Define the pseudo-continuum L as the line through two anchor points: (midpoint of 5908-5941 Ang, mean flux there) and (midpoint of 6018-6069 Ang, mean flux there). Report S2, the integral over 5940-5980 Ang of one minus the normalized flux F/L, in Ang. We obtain 1.4 Ang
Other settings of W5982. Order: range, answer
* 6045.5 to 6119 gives 12.6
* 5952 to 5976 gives 12.5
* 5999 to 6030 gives 13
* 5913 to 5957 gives 12.4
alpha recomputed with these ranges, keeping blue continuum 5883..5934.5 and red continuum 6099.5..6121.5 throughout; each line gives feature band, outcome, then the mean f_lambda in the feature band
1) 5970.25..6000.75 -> 0.02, 12.3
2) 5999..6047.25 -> -0.02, 12.8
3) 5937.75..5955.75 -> 0.05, 12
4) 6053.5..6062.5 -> 0.05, 12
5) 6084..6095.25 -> -0.03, 12.9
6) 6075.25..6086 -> -0.04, 12.9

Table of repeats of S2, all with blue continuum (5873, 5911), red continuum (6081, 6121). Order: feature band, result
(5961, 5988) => 0.8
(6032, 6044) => 0.5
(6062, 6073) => -0.5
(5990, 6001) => 0.1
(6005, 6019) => -0.8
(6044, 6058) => 1.1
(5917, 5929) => -0.4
